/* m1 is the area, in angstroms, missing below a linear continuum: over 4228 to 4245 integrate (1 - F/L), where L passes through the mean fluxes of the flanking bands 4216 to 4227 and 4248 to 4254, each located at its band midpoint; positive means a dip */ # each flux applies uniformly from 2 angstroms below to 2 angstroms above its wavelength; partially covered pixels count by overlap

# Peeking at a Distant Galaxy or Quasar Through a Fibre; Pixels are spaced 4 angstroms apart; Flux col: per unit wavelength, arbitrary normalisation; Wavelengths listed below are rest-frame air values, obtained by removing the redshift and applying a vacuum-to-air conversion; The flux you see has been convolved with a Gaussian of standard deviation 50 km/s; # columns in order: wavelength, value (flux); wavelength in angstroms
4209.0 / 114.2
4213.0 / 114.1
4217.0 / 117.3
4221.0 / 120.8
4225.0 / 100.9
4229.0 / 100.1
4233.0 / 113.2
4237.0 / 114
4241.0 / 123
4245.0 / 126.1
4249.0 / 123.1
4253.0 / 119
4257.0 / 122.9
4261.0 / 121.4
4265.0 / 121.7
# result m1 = 0.3 angstroms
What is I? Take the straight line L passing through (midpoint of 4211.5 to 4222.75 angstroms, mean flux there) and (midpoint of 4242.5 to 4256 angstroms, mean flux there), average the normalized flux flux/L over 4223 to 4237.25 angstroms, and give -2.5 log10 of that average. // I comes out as 0.13 mag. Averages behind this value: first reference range 117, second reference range 123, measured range 106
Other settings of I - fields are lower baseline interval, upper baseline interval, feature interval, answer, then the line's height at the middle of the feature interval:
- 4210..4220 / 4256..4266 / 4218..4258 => 0.03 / 119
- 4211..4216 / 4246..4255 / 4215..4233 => 0.06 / 117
